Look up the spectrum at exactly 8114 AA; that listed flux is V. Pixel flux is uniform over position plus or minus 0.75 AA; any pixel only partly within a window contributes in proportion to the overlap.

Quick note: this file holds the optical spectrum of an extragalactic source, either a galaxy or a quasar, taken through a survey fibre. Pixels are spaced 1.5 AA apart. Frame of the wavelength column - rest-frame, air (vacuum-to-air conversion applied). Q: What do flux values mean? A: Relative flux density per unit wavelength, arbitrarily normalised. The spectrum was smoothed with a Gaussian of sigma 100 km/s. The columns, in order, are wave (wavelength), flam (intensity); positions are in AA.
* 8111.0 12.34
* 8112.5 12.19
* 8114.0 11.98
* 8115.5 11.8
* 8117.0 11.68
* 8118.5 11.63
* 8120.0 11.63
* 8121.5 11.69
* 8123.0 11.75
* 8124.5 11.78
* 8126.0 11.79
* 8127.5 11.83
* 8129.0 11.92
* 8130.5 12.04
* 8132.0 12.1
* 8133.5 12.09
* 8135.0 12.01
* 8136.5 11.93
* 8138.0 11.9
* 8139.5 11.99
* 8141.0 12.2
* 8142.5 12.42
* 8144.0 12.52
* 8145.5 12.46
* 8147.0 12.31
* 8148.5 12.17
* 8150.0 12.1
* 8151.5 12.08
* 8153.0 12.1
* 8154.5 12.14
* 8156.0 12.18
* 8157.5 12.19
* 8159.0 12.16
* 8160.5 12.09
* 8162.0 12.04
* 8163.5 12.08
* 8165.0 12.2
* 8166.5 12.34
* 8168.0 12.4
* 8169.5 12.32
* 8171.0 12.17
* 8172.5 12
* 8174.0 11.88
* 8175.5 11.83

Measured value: 11.98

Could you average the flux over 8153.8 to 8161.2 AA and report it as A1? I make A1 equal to 12.2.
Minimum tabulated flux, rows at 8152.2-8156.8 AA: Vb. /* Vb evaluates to 12.1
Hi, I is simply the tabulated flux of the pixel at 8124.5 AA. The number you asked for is 11.78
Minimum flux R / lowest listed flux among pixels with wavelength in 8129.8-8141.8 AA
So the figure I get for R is 11.9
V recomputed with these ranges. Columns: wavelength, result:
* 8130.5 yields 12.04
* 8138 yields 11.9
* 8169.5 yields 12.32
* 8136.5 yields 11.93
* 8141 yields 12.2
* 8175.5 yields 11.83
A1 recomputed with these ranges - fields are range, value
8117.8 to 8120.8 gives 11.6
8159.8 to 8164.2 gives 12.1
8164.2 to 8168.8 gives 12.3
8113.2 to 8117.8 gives 11.8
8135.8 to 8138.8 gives 11.9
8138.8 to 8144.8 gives 12.3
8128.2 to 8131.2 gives 12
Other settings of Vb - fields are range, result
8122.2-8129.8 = 11.75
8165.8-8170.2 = 12.32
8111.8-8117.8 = 11.68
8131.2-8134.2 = 12.09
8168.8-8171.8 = 12.17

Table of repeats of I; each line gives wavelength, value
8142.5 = 12.42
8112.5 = 12.19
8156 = 12.18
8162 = 12.04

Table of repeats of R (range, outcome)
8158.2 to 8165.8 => 12.04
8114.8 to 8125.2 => 11.63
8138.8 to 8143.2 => 11.99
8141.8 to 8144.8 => 12.42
